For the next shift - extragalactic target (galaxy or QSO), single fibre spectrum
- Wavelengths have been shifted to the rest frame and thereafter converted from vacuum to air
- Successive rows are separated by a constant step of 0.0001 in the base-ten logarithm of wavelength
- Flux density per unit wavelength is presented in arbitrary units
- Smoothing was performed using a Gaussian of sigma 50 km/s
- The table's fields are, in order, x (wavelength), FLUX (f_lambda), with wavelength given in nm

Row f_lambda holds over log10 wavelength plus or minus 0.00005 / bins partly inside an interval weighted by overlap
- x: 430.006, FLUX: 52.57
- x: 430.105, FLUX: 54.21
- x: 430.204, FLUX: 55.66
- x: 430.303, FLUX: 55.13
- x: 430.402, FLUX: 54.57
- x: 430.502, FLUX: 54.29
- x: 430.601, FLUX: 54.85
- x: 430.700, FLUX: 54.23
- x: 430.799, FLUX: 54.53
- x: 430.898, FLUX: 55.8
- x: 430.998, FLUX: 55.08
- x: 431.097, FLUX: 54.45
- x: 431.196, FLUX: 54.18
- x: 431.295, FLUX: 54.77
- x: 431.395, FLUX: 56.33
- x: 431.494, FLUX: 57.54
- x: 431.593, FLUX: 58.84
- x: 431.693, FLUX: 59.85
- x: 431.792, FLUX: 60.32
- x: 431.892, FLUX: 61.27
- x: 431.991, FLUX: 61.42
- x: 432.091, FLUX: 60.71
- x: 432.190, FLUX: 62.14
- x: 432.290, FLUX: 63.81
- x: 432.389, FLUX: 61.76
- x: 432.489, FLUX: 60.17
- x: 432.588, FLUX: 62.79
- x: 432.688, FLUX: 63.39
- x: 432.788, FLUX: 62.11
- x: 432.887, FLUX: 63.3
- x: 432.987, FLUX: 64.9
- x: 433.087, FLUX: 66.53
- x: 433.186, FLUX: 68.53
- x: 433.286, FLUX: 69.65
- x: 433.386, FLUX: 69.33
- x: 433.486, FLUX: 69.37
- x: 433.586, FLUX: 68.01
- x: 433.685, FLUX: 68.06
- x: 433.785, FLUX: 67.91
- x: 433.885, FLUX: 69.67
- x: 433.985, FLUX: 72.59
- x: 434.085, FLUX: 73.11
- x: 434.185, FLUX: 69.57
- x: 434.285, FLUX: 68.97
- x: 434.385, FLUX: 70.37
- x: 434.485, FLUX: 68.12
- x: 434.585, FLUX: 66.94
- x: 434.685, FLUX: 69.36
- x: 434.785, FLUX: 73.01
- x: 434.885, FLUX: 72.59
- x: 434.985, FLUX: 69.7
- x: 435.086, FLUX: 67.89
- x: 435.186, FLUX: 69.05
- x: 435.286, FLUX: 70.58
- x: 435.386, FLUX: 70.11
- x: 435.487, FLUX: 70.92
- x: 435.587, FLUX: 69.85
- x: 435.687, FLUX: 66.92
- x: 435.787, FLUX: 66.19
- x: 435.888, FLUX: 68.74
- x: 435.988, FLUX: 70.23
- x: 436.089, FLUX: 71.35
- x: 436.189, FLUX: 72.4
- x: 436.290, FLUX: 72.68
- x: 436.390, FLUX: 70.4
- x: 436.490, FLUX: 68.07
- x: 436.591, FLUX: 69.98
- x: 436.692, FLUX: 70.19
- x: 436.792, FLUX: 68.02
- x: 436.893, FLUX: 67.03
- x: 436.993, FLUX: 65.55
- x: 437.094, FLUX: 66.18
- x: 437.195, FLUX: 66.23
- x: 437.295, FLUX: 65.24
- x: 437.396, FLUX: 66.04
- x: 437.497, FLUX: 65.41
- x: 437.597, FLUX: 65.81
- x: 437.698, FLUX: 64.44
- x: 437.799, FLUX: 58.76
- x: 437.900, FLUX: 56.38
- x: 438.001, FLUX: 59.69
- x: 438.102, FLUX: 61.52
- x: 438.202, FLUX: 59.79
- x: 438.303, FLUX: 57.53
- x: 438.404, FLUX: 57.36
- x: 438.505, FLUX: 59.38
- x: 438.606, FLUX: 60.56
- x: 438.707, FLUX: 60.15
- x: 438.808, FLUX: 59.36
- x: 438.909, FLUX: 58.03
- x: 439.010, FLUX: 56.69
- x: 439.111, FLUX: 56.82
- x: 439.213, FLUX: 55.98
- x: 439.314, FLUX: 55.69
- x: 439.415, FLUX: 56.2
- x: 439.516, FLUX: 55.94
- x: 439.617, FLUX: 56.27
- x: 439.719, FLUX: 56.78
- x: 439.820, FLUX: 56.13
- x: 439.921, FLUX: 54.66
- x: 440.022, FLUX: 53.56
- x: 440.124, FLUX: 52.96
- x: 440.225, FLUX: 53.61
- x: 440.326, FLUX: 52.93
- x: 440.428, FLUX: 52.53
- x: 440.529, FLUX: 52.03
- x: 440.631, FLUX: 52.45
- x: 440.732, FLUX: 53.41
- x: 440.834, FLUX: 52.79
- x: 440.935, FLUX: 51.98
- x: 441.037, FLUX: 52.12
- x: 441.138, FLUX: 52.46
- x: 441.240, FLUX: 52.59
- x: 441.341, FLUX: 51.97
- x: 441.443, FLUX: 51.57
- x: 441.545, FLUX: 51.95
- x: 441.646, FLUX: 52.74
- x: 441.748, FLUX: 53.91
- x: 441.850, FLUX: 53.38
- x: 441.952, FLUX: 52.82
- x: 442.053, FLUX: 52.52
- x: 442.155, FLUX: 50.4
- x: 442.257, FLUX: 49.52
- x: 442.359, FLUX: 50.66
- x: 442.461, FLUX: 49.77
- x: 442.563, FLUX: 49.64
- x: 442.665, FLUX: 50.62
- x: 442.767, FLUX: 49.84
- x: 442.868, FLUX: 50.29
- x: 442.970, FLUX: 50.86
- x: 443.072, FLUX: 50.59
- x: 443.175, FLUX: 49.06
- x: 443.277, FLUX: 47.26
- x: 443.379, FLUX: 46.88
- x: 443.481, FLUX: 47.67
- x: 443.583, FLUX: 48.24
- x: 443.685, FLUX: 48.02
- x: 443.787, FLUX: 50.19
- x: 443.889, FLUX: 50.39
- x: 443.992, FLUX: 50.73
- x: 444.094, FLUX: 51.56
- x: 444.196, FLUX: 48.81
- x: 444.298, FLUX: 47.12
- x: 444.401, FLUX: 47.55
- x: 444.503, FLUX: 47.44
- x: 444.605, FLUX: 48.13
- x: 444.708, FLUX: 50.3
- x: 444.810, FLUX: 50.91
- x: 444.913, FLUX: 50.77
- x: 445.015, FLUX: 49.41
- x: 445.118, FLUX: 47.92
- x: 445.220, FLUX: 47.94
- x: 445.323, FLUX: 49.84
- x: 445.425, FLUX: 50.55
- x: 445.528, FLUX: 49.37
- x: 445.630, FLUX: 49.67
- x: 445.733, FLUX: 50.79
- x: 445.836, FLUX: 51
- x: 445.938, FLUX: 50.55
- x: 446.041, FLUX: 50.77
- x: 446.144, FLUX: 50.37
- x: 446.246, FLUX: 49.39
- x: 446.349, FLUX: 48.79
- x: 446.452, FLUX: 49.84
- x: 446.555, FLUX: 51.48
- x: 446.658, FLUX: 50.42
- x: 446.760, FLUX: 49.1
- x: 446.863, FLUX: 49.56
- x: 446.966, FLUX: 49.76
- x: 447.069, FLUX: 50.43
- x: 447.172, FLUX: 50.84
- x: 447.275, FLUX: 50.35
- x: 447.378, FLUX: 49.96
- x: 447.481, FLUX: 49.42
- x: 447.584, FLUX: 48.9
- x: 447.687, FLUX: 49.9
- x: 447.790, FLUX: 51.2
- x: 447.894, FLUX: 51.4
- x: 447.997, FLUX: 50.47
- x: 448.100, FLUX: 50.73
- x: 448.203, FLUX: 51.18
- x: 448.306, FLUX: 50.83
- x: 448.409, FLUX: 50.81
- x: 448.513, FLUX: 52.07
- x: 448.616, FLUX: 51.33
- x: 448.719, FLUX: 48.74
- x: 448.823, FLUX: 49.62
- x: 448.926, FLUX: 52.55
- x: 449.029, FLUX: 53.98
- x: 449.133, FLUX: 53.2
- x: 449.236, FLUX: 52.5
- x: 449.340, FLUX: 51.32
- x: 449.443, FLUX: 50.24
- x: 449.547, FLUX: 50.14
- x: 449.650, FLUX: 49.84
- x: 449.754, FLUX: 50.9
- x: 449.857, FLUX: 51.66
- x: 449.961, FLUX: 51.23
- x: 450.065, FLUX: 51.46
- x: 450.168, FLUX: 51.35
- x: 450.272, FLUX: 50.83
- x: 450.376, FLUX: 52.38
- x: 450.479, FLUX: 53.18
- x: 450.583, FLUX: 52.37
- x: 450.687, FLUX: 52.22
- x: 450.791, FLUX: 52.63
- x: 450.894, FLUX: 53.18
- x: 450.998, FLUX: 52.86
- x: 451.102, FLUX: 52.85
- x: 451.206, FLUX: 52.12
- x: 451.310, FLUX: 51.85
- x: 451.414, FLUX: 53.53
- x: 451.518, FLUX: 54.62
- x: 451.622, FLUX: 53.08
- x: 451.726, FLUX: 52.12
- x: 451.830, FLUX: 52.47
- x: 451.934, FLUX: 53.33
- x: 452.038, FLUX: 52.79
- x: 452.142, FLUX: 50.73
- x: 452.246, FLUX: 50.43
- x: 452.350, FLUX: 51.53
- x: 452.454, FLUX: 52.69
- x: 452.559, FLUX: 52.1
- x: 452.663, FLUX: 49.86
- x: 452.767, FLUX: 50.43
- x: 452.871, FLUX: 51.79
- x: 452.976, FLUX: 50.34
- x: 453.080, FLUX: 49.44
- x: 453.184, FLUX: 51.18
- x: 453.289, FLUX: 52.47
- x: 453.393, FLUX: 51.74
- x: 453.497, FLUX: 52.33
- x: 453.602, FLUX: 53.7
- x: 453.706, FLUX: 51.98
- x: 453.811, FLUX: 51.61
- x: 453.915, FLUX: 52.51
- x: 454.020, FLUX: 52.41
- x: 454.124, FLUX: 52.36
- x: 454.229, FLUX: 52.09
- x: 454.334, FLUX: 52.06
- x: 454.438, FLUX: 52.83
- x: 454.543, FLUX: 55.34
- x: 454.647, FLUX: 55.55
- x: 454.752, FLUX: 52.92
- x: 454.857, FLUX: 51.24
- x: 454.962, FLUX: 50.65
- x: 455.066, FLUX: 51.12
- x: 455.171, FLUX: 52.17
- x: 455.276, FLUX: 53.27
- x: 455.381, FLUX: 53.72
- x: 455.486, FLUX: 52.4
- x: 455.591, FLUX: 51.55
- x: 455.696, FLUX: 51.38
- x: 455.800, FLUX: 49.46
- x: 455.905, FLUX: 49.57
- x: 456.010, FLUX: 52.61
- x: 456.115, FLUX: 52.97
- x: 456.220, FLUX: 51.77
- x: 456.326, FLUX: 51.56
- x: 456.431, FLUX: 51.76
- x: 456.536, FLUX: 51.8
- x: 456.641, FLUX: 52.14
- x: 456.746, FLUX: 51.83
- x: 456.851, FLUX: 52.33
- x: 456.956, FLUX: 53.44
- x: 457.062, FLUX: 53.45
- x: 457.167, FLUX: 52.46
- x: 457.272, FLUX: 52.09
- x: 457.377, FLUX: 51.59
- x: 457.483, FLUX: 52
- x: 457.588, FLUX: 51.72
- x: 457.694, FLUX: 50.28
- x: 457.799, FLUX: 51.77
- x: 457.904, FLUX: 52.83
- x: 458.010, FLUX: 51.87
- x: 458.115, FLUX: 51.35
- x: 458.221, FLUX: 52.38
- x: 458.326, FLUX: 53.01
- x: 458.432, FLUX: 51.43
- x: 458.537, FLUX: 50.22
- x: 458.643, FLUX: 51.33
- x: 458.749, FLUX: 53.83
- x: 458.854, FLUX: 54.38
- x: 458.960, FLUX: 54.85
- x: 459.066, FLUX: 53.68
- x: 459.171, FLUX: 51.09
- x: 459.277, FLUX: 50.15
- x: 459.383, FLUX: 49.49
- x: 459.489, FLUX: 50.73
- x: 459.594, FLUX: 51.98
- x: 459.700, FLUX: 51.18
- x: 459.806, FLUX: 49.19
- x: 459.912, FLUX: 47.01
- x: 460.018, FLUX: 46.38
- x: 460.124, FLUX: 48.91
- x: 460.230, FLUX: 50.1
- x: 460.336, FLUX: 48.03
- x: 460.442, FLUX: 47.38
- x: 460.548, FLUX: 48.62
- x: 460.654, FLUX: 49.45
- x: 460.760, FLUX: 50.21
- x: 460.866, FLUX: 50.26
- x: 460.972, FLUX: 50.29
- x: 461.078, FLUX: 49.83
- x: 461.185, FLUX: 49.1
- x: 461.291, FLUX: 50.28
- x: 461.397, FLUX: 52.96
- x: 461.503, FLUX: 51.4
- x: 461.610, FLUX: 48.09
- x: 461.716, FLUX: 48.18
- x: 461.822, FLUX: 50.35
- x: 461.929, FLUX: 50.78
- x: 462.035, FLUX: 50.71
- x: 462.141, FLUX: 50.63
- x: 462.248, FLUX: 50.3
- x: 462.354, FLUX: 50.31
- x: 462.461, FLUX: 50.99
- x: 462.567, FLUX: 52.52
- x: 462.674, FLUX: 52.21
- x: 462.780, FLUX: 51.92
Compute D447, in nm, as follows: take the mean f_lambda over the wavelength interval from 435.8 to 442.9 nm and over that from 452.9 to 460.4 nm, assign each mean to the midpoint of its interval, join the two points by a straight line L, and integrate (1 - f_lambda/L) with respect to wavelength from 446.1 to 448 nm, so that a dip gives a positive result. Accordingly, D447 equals 0.18 nm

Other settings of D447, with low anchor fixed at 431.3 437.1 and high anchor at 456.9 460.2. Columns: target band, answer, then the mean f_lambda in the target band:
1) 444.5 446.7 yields 0.36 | 49.8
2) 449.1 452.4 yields 0.26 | 52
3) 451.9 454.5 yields 0.15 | 51.8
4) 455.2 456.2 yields 0.03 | 51.9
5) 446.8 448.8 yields 0.27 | 50.4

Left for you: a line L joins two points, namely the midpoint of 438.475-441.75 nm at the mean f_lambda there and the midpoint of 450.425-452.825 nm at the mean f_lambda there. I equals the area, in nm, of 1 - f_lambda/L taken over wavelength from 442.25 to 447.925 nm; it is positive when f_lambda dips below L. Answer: 0.42 nm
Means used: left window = 54.7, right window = 52.3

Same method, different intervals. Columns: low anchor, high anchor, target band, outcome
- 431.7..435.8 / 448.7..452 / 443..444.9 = 0.29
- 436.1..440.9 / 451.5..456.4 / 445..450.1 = 0.45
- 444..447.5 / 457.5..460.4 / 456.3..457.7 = -0.03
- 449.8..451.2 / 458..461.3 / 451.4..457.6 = -0.08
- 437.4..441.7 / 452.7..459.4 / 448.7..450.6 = 0.08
